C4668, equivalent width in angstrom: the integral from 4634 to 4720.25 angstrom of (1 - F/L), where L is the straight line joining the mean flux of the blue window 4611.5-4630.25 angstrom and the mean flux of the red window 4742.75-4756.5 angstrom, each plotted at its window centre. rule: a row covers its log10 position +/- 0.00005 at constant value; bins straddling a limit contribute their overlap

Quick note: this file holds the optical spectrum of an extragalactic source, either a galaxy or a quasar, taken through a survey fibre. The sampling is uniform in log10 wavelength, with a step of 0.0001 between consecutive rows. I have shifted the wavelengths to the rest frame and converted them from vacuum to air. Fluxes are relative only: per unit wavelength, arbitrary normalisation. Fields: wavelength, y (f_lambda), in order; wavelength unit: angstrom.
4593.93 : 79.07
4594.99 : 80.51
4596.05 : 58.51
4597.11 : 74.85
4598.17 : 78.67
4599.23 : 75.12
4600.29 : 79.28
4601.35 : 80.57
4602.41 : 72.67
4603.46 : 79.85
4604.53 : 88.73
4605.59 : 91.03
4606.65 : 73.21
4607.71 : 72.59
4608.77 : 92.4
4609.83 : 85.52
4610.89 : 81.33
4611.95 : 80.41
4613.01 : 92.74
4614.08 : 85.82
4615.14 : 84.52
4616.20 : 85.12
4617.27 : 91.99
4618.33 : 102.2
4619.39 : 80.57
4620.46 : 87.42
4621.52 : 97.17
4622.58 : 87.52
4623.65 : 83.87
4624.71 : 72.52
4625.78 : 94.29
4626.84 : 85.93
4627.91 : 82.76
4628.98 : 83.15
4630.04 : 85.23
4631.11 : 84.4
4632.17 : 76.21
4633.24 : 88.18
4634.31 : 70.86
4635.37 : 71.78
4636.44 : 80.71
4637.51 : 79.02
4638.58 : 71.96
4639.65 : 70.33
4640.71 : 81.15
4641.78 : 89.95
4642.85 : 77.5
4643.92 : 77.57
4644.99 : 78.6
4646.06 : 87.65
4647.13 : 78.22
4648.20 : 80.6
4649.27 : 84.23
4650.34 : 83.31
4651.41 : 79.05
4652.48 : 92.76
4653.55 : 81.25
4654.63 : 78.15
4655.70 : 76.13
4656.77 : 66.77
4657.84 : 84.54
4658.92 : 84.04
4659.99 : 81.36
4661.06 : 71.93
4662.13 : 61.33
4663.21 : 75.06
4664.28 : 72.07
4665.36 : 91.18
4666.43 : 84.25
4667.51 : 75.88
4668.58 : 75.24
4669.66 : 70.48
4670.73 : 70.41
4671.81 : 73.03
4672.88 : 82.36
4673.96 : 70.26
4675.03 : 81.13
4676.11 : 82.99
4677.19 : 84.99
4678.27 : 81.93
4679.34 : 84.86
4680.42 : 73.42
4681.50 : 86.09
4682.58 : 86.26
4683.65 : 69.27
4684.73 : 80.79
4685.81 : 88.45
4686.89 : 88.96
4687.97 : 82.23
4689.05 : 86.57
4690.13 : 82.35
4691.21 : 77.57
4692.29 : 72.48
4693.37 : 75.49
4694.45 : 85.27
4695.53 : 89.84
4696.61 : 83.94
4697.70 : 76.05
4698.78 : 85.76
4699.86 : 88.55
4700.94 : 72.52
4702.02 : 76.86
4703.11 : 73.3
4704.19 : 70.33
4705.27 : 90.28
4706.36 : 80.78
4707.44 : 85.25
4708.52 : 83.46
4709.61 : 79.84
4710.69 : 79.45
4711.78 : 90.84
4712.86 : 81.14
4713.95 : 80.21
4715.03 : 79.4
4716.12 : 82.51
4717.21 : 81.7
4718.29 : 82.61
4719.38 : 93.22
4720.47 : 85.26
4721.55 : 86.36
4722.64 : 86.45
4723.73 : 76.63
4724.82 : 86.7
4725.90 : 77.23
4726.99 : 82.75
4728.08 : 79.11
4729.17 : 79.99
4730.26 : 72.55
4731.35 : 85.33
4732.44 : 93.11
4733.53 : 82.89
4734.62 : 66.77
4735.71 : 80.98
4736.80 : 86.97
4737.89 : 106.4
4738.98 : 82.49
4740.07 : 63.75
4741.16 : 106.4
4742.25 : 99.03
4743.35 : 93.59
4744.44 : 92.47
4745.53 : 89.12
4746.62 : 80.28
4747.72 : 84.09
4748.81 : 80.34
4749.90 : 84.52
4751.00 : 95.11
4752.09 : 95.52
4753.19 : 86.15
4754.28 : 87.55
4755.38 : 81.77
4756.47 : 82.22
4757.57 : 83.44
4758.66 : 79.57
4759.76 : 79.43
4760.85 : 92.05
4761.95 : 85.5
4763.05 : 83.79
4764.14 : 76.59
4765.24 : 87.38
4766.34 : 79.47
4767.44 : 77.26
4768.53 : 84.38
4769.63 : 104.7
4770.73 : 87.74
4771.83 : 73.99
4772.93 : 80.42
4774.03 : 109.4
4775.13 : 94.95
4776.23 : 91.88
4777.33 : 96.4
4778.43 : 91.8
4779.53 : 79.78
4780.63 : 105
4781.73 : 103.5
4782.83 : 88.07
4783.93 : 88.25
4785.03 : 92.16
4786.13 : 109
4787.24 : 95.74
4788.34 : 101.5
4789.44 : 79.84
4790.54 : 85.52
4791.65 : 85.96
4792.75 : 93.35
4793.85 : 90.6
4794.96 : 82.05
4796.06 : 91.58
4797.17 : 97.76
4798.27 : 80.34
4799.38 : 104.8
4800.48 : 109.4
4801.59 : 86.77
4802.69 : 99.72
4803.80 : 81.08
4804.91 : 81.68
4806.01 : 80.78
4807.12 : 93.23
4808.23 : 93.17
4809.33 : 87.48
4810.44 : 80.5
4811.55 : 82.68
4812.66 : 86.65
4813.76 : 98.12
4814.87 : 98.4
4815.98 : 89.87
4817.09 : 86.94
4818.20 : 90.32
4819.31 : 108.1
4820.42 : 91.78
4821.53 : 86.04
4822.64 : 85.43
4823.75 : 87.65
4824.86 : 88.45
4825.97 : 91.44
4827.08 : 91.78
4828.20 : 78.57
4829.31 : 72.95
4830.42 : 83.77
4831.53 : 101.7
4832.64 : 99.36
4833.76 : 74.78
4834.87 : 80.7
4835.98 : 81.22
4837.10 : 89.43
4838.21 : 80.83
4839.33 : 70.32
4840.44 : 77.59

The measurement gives 7.0 angstrom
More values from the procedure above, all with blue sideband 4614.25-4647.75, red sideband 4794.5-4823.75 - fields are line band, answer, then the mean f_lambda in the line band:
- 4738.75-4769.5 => 0.8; 85.8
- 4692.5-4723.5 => 1.4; 82.2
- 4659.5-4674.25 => 1.6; 75.4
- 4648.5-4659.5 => 0.4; 81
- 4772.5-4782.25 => -0.6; 94.9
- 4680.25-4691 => 0.3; 82.6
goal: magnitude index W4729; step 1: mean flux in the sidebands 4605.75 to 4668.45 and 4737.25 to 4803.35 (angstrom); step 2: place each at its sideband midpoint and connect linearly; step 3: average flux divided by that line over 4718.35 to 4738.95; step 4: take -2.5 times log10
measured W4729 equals 0.044 mag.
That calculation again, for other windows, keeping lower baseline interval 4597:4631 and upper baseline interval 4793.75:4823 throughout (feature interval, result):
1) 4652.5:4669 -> 0.11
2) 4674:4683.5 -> 0.06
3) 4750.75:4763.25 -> 0.04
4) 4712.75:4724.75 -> 0.05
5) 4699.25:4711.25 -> 0.09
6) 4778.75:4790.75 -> -0.05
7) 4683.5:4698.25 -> 0.06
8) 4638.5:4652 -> 0.06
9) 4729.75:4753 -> 0.02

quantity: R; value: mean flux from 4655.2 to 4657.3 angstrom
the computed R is 71.5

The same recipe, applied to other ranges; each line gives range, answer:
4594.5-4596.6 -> 69.2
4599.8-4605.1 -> 80.3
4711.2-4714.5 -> 84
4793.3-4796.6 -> 88.1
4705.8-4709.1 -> 83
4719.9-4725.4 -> 84.3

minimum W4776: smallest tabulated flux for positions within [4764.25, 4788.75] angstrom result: 73.99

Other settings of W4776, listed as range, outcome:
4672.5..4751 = 63.75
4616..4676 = 61.33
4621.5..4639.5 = 70.86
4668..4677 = 70.26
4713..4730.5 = 72.55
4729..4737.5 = 66.77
